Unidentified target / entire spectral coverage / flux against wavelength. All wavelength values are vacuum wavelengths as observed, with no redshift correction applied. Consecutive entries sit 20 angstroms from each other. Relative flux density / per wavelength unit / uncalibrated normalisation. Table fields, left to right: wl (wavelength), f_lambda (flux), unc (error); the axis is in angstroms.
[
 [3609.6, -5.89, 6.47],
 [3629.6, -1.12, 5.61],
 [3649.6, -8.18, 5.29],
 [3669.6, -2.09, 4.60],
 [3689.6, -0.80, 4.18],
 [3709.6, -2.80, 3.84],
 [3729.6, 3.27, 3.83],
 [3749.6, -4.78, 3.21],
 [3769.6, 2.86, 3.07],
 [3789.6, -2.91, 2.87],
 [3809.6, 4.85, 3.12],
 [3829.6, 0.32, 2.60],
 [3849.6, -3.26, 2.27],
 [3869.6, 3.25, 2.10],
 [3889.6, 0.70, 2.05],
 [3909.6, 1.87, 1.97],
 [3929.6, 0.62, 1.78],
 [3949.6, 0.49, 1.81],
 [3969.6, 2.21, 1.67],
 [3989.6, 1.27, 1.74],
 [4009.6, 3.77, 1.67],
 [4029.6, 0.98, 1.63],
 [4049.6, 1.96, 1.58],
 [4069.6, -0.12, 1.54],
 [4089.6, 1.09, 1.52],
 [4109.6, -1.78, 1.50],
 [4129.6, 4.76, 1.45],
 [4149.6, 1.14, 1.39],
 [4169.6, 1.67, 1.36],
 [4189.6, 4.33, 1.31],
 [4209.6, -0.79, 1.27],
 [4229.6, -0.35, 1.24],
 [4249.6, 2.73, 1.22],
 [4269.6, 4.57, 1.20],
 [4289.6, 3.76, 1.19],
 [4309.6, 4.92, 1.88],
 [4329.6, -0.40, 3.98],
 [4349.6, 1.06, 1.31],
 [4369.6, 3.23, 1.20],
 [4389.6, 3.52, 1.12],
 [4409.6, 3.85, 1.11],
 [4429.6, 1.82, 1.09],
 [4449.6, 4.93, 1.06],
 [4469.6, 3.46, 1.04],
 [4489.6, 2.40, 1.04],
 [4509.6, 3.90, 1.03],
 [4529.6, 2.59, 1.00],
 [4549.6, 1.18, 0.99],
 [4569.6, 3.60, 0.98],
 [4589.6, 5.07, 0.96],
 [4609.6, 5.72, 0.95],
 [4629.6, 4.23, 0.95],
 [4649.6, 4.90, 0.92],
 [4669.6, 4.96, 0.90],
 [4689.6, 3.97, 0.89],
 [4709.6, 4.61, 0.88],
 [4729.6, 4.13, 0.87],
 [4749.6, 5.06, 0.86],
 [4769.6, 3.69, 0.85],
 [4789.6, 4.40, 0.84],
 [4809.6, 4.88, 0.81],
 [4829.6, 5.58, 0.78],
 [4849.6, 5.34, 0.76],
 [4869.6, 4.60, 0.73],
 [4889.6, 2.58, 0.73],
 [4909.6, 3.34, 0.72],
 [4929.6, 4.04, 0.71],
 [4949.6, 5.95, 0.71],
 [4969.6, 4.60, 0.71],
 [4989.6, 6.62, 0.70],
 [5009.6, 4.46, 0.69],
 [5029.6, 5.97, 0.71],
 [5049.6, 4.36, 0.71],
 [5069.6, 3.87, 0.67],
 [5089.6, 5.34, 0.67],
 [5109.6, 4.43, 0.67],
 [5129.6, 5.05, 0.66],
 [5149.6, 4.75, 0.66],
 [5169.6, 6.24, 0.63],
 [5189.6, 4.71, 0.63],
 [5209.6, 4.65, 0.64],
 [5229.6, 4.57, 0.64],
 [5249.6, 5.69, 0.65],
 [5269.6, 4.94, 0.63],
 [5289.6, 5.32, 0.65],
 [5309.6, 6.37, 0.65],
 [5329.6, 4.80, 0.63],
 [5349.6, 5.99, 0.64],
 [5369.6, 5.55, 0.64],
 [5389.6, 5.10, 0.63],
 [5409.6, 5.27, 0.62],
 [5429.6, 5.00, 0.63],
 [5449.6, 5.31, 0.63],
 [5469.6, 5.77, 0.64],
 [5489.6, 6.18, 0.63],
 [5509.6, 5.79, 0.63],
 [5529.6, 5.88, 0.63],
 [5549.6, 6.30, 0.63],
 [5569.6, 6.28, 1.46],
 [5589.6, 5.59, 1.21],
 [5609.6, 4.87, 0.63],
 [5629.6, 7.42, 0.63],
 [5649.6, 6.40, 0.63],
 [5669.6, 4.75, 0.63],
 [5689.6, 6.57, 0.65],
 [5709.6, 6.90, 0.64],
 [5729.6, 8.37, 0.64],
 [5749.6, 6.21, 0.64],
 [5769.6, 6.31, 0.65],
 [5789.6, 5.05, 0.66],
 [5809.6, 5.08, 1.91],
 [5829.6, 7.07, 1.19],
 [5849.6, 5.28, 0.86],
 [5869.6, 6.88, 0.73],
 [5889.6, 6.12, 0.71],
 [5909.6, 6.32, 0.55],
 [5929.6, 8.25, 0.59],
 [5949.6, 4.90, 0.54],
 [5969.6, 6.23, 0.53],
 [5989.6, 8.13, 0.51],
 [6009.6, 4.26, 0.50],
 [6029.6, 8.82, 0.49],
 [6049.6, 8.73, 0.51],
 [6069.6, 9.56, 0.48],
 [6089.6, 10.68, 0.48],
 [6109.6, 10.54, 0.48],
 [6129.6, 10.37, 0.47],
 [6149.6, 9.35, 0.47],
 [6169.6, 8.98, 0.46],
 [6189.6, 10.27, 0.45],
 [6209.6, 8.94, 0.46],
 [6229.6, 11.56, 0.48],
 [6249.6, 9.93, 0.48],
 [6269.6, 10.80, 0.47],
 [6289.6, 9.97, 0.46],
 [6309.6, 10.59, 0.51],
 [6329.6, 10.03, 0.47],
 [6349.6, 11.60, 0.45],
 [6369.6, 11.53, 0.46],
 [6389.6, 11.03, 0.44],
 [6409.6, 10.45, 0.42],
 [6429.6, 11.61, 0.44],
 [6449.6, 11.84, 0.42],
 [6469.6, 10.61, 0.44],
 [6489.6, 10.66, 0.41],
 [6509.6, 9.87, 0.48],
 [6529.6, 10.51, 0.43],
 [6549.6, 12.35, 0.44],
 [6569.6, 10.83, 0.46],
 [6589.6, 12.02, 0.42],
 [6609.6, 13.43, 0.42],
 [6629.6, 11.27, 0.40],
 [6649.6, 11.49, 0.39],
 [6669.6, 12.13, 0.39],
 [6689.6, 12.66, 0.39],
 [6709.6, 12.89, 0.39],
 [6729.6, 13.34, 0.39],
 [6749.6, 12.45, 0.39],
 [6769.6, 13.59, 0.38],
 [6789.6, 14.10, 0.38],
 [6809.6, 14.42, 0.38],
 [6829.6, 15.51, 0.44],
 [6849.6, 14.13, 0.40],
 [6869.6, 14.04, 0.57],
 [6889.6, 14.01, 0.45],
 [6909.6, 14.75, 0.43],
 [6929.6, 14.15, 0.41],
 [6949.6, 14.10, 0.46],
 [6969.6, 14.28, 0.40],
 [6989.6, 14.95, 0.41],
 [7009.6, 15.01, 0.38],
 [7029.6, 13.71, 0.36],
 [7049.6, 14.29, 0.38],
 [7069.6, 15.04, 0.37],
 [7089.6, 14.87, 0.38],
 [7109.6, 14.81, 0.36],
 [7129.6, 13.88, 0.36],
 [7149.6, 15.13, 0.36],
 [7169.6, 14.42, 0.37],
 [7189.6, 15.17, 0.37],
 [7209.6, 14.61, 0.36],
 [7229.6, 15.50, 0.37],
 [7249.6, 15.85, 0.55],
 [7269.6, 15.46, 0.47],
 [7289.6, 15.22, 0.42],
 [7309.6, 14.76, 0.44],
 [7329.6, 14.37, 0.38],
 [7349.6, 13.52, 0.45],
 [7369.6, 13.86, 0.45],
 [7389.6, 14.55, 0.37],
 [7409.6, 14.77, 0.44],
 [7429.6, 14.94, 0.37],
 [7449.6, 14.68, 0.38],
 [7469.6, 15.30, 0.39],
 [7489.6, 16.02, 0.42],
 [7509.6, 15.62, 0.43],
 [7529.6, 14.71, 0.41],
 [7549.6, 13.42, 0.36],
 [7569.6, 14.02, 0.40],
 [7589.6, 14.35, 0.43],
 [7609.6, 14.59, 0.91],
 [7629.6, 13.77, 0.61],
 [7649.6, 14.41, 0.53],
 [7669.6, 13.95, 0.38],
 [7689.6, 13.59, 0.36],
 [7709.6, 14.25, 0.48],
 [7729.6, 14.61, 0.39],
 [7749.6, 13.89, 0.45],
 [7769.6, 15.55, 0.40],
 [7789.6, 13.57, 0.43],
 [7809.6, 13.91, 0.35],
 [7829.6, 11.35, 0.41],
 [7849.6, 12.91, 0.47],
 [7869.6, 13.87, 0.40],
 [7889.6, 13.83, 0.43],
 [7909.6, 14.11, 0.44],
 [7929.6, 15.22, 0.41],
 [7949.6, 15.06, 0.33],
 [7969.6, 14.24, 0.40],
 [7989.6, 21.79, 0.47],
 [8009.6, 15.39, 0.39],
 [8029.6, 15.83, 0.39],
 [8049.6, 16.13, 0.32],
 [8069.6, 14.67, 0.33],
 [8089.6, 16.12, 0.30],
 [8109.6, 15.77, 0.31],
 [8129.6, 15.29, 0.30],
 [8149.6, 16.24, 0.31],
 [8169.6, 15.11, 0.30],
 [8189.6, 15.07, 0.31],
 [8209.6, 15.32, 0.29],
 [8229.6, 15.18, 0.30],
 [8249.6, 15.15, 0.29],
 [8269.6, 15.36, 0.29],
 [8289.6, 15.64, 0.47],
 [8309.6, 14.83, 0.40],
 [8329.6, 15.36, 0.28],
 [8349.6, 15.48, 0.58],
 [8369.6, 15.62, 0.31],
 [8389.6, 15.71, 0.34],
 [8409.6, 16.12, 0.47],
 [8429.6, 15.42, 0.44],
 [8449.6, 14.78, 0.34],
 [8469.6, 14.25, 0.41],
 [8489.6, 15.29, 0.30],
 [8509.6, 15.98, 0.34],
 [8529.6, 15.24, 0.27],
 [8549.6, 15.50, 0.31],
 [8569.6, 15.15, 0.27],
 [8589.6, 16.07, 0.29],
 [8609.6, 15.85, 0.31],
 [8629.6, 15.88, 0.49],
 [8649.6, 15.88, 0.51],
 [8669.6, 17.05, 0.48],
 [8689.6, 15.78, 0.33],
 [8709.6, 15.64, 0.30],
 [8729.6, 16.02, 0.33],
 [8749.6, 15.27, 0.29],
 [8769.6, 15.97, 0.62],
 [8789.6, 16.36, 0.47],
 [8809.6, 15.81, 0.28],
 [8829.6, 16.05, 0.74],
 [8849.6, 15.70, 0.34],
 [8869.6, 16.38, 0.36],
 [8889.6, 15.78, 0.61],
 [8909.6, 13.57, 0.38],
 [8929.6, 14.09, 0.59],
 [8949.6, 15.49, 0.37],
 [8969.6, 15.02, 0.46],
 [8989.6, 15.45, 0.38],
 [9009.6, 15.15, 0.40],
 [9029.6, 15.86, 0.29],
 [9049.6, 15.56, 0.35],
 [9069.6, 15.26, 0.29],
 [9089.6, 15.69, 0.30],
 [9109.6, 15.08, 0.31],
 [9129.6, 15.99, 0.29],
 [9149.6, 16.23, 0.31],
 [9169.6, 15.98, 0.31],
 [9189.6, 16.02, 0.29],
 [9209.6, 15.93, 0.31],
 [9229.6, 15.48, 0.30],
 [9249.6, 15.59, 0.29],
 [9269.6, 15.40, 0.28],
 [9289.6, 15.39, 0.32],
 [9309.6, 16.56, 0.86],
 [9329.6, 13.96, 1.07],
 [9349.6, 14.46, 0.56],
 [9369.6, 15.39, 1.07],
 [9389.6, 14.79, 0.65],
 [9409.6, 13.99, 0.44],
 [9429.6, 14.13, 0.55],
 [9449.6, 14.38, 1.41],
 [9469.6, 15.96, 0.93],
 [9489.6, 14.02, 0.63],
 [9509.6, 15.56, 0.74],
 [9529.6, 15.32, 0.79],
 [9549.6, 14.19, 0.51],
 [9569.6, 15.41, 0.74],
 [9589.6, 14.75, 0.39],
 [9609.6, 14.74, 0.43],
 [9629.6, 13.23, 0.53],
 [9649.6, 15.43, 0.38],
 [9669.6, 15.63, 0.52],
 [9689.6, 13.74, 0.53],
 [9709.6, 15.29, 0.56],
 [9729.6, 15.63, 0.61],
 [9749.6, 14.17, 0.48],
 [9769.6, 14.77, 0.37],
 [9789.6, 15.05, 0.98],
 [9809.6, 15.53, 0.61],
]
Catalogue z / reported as 0.513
